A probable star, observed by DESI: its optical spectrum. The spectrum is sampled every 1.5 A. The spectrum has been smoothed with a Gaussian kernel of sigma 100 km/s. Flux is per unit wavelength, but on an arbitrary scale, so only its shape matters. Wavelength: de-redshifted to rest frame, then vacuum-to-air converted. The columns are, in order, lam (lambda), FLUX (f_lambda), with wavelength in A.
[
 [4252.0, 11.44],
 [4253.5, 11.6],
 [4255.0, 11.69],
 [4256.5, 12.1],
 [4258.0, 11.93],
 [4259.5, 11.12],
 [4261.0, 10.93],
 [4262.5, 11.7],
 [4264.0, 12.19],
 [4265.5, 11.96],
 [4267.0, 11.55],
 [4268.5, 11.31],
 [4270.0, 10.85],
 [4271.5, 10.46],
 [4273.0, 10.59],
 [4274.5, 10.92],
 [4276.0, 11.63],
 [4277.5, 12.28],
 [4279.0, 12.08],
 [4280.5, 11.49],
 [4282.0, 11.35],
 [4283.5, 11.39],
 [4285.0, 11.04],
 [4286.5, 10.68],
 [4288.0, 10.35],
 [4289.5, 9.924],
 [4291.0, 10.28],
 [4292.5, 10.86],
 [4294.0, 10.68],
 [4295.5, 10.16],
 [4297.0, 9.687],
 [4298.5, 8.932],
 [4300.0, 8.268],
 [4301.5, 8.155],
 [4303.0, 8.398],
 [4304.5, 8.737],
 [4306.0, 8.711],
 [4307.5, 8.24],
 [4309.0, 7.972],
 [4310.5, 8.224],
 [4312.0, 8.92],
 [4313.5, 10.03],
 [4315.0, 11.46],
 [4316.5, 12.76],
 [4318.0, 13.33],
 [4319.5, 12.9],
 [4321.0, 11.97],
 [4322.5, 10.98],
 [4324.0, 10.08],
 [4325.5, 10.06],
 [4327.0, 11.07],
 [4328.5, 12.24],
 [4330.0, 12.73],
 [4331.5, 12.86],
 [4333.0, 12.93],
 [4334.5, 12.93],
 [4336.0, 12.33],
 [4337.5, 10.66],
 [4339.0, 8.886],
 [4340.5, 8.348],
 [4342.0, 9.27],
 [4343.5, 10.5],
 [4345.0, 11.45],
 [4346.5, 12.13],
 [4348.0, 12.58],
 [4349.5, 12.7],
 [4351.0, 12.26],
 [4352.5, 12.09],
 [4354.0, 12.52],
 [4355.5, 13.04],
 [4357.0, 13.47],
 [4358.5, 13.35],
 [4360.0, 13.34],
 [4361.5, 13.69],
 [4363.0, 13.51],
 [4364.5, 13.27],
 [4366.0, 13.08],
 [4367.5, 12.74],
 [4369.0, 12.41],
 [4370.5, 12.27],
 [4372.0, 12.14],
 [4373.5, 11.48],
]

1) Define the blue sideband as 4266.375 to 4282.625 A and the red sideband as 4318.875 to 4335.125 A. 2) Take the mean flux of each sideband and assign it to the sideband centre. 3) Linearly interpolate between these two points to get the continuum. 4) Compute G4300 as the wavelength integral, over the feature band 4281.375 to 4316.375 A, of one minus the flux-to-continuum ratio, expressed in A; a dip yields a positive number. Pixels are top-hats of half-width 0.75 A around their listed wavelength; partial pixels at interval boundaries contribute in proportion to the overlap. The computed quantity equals 5.6 A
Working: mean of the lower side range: 11.3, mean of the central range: 9.72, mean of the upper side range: 11.9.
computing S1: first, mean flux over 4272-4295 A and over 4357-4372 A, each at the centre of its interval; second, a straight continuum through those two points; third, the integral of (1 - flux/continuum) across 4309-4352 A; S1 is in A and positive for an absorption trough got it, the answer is 3.3 A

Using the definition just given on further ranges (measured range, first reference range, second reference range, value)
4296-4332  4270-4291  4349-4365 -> 5.1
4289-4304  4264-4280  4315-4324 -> 2.9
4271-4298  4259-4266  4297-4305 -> -2.7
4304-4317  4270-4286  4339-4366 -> 2.5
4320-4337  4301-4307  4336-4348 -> -3.6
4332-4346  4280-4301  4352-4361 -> 1.6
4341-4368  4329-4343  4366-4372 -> -1.1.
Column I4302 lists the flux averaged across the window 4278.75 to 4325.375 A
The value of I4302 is 10.2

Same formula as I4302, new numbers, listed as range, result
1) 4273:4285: 11.5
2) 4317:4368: 12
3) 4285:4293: 10.5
